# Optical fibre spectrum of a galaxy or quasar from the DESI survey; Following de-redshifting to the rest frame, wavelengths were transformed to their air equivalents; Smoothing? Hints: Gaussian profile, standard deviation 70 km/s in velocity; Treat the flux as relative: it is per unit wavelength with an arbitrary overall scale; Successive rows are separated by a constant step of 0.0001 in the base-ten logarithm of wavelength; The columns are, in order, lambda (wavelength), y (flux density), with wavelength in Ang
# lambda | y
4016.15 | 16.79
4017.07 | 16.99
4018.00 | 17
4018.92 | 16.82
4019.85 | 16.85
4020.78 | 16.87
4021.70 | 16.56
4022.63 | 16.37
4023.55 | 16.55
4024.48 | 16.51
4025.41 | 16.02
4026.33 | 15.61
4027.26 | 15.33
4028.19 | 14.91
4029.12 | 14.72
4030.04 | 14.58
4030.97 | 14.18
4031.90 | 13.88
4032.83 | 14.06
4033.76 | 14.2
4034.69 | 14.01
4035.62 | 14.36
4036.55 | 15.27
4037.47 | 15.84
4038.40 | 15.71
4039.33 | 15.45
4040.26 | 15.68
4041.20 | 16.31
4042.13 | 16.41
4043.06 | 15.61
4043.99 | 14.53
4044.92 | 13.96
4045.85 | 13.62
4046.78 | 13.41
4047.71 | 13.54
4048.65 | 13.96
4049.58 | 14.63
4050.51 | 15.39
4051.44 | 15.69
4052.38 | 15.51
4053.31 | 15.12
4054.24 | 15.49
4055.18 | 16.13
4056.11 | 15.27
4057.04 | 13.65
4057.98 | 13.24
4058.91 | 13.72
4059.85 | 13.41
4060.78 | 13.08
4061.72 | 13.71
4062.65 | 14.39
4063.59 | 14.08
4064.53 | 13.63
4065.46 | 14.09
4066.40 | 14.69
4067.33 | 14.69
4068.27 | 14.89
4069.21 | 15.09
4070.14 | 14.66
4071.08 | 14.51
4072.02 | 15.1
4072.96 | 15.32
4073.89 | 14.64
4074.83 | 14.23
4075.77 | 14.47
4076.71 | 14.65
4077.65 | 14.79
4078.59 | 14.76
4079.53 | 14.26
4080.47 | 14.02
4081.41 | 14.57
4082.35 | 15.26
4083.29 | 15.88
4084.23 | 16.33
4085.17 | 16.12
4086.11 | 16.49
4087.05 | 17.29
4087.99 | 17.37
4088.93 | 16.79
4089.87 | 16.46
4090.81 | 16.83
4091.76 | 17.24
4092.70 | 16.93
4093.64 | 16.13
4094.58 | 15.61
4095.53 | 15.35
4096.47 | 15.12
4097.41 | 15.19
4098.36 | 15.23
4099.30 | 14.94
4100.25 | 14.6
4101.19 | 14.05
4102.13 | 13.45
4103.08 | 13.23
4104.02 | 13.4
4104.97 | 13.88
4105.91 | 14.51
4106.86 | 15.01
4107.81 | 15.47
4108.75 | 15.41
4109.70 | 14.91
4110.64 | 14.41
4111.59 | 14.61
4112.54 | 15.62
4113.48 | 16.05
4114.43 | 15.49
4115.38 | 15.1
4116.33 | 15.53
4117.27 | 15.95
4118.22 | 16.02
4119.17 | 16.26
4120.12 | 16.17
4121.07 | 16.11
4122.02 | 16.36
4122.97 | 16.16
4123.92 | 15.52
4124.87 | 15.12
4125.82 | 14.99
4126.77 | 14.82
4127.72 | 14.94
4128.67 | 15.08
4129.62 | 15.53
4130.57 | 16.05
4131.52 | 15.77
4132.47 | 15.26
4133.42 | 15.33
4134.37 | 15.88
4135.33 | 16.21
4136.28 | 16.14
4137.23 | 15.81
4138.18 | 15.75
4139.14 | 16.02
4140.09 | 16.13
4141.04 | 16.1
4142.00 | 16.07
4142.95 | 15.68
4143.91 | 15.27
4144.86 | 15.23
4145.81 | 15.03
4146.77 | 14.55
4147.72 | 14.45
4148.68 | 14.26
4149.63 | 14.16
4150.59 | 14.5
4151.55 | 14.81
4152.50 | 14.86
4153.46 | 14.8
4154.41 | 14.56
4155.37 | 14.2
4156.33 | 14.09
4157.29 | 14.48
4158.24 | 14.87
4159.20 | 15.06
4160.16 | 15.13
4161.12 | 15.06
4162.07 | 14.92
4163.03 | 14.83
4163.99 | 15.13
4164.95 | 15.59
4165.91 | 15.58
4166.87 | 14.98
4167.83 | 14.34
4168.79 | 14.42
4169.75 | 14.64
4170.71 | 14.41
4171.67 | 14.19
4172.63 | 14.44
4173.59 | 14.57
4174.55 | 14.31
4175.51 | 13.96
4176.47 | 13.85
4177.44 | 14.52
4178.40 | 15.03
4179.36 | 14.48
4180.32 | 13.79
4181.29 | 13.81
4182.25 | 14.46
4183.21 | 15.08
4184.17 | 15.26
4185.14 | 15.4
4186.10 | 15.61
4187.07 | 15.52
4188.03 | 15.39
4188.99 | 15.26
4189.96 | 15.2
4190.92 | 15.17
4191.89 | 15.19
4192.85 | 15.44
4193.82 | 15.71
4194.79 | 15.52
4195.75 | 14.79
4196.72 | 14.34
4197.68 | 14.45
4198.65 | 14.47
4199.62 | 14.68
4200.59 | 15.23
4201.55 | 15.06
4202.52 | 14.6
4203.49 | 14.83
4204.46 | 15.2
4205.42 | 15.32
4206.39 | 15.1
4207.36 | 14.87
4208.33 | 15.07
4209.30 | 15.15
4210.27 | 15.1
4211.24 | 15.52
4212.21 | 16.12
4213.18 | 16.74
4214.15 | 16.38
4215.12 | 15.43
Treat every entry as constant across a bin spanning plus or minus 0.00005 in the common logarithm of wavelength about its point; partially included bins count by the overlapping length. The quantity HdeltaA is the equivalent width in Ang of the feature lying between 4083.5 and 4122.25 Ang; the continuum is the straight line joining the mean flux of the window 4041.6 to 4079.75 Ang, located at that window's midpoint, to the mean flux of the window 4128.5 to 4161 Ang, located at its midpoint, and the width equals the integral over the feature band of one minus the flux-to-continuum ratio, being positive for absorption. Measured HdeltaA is -1.72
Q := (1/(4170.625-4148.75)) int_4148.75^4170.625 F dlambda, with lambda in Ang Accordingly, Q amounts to 14.8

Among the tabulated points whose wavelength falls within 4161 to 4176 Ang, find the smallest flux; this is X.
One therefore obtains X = 13.96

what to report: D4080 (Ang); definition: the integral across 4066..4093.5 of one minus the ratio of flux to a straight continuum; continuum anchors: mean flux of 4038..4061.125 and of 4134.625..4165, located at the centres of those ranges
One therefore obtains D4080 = -1.1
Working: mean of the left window 14.7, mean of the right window 15.1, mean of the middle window 15.5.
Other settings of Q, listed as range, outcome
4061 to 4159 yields 15.2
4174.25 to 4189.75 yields 14.7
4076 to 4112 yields 15.3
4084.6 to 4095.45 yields 16.6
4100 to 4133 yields 15.2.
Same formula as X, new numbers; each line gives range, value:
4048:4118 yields 13.08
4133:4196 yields 13.79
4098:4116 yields 13.23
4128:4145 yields 15.08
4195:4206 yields 14.34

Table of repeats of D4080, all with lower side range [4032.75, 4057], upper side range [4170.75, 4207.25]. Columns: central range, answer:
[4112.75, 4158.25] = -1.5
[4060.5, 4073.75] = 0.4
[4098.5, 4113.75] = 0.3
